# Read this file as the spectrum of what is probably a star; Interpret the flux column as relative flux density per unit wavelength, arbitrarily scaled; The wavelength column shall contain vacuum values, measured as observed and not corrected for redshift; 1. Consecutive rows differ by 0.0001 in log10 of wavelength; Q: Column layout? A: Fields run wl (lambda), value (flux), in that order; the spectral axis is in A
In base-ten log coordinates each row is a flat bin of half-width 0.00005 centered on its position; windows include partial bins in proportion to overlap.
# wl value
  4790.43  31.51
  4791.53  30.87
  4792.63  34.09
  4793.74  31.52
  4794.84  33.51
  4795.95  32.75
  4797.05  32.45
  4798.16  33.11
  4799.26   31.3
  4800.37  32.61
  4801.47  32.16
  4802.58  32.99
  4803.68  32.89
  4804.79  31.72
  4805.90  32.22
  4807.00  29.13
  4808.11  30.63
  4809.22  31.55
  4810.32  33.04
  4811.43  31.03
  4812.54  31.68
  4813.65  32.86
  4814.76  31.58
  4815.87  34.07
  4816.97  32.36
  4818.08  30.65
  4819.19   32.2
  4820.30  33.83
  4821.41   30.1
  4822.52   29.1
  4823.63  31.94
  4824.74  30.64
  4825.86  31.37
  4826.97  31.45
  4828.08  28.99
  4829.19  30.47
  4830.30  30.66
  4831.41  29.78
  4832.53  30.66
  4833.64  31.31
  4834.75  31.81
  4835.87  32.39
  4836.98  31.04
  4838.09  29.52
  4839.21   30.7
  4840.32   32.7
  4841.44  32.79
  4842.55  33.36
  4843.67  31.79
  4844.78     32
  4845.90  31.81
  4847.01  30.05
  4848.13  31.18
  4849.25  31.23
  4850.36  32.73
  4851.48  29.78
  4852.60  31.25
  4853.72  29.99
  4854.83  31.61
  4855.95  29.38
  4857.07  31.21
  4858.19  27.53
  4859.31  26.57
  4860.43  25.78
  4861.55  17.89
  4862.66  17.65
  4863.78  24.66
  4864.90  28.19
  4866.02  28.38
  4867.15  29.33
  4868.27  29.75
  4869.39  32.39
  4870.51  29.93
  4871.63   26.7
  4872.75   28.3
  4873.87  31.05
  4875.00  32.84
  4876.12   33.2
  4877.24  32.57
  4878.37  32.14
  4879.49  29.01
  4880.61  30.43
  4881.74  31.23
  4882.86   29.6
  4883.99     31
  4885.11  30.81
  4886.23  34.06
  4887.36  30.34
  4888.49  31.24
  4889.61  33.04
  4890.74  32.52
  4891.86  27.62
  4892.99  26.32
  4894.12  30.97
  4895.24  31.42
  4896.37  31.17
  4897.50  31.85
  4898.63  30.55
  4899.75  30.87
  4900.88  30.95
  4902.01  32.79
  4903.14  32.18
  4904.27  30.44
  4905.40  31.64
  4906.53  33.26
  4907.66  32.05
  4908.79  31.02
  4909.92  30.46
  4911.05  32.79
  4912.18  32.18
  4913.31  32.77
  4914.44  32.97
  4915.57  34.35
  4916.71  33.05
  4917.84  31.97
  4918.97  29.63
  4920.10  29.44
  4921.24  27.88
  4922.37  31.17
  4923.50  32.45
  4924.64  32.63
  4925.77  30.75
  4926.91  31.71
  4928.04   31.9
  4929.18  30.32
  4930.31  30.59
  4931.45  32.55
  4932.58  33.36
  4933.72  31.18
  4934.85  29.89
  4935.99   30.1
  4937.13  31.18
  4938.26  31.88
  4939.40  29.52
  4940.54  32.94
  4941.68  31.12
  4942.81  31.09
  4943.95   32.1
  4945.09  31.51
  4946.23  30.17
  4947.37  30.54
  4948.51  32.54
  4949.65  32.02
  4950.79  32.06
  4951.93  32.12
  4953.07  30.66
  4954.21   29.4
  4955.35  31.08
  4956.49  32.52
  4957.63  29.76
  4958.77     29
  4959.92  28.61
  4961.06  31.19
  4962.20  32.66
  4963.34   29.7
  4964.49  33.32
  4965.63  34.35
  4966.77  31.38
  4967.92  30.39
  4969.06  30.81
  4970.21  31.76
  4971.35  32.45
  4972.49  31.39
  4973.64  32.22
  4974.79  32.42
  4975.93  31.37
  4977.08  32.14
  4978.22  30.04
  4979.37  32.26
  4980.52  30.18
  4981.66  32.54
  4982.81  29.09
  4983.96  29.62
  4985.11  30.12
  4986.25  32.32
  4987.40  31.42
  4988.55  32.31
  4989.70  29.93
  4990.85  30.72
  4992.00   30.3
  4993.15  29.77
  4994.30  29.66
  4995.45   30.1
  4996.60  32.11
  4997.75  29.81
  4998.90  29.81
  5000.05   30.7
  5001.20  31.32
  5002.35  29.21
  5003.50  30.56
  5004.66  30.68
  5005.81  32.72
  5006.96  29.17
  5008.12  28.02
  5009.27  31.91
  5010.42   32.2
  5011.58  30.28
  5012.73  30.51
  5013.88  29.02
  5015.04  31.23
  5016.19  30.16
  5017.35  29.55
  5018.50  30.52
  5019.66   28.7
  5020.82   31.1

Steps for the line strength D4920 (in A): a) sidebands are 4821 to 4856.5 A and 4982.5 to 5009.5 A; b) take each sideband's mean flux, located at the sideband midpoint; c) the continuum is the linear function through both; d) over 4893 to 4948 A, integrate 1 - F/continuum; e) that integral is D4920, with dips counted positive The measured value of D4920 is -1.2 A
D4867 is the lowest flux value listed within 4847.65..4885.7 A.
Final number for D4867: 17.65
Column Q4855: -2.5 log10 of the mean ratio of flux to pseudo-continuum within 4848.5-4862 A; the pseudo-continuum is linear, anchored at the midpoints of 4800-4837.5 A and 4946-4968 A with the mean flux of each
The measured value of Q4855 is 0.092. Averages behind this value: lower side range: 31.5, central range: 28.9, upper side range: 31.2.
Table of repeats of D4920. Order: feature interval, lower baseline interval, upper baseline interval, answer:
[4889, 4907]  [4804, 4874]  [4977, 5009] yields -0.4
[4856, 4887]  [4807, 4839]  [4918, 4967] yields 2.2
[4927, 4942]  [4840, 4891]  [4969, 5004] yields -0.4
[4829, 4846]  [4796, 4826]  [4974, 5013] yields 0.1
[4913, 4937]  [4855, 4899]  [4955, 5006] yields -1.0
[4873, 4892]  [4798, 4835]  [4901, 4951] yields 0.1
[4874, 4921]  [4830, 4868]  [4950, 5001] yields -2.0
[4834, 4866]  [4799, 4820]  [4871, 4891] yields 2.0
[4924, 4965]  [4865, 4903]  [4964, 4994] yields -0.2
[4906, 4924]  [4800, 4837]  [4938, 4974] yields -0.2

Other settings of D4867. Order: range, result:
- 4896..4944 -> 27.88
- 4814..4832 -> 28.99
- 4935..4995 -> 28.61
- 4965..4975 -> 30.39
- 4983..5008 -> 29.17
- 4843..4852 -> 29.78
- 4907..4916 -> 30.46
